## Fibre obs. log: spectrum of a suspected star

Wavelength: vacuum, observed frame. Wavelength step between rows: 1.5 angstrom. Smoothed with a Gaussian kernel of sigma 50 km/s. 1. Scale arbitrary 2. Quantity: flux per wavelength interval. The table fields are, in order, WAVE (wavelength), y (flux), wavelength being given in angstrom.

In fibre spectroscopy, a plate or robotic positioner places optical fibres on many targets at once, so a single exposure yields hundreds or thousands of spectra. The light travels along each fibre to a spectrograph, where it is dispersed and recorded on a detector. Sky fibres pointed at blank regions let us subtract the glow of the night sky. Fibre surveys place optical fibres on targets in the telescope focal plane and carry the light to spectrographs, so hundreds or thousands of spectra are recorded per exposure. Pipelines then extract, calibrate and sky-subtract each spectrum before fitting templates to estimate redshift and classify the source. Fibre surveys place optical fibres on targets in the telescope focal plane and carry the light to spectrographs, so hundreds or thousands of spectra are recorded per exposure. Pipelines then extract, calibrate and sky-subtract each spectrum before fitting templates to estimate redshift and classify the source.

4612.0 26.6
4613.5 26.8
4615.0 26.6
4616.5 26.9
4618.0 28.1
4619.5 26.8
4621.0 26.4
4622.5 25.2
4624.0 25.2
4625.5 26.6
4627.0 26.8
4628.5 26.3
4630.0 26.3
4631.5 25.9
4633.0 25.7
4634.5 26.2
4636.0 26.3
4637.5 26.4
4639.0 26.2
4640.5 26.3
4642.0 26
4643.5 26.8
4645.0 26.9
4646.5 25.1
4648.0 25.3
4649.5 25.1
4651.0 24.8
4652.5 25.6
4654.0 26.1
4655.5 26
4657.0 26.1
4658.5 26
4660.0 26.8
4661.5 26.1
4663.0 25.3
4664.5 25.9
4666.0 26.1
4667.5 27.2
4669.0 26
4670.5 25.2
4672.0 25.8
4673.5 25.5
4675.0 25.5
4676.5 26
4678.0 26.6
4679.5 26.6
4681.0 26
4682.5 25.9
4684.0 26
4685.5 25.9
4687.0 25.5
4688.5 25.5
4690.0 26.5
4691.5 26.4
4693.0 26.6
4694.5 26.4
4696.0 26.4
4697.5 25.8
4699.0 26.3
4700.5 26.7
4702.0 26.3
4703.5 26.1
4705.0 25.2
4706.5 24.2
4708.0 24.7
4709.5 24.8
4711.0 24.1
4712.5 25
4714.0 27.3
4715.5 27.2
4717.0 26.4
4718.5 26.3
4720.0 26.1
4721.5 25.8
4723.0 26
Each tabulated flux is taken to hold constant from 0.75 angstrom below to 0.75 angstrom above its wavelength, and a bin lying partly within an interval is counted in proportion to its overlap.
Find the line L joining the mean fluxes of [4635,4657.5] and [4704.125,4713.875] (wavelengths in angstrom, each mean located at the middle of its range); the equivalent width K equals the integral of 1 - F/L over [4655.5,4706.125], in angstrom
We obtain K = -1.4 angstrom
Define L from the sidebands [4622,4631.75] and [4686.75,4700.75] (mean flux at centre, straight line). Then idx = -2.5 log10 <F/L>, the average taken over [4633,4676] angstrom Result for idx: 0.01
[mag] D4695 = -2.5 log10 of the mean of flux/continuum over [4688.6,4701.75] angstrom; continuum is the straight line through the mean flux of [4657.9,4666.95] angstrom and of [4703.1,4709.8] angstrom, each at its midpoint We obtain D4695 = -0.046 mag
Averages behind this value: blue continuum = 26.1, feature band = 26.3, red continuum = 25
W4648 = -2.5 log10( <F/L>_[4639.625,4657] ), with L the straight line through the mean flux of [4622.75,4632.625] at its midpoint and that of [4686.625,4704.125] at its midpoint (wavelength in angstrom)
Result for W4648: 0.01 mag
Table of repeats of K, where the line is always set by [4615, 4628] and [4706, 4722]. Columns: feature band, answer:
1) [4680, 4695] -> -0.1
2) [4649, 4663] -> 0.2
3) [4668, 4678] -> 0.1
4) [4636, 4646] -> 0.0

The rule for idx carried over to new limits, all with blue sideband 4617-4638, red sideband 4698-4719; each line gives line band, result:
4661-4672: 0.00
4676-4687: -0.01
